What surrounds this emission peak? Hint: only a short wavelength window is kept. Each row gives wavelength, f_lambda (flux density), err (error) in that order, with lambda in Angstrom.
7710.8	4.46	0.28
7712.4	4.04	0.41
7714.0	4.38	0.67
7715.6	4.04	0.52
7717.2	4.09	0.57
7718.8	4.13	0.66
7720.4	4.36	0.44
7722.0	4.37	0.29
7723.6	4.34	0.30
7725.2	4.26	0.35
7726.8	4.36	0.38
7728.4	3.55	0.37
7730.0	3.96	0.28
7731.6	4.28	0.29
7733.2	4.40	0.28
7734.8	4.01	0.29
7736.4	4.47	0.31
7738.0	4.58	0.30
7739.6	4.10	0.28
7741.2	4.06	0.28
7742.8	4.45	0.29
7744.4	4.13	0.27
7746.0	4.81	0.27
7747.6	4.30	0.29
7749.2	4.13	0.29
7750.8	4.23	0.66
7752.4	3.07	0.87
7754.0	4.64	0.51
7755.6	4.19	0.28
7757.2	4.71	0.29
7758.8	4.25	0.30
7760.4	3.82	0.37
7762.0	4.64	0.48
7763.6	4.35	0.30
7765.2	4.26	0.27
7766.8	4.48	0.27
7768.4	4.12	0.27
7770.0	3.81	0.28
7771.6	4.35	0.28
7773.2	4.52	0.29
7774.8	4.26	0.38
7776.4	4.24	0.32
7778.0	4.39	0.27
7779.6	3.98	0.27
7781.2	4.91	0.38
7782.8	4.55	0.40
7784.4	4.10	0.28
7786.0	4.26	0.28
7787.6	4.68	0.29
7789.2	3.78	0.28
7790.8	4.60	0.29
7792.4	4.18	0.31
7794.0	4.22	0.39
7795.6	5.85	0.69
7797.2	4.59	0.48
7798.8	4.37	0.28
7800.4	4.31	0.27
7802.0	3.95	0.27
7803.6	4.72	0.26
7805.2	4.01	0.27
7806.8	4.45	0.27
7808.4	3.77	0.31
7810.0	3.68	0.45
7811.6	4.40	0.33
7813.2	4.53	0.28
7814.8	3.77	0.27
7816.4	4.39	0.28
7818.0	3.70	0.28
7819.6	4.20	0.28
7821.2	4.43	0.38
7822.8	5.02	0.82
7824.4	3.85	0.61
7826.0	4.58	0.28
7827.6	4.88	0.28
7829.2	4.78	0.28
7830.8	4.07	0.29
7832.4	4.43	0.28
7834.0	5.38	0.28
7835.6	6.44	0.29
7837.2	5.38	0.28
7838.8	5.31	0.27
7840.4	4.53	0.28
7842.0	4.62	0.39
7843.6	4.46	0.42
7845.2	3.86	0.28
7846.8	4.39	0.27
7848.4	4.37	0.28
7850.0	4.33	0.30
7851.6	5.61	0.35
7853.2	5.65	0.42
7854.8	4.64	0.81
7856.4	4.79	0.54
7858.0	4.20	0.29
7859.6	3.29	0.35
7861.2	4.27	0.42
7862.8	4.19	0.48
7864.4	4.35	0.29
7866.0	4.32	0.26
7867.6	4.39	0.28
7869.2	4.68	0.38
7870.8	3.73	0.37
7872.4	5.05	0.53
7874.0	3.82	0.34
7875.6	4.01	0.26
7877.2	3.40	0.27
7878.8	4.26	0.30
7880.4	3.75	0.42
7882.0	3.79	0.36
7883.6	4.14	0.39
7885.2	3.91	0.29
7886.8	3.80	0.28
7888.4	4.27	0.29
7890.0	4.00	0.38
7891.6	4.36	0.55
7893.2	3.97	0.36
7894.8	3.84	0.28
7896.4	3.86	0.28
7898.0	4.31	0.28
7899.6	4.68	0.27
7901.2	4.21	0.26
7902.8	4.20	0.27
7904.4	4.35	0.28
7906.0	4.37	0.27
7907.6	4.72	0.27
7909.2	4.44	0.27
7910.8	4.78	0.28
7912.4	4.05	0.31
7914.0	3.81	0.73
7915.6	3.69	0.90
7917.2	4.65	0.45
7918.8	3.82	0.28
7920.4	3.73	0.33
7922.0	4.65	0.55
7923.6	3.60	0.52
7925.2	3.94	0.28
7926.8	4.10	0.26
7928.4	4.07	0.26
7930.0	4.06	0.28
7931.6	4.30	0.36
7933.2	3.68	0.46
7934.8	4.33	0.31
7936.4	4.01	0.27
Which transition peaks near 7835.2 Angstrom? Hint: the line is [S II]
